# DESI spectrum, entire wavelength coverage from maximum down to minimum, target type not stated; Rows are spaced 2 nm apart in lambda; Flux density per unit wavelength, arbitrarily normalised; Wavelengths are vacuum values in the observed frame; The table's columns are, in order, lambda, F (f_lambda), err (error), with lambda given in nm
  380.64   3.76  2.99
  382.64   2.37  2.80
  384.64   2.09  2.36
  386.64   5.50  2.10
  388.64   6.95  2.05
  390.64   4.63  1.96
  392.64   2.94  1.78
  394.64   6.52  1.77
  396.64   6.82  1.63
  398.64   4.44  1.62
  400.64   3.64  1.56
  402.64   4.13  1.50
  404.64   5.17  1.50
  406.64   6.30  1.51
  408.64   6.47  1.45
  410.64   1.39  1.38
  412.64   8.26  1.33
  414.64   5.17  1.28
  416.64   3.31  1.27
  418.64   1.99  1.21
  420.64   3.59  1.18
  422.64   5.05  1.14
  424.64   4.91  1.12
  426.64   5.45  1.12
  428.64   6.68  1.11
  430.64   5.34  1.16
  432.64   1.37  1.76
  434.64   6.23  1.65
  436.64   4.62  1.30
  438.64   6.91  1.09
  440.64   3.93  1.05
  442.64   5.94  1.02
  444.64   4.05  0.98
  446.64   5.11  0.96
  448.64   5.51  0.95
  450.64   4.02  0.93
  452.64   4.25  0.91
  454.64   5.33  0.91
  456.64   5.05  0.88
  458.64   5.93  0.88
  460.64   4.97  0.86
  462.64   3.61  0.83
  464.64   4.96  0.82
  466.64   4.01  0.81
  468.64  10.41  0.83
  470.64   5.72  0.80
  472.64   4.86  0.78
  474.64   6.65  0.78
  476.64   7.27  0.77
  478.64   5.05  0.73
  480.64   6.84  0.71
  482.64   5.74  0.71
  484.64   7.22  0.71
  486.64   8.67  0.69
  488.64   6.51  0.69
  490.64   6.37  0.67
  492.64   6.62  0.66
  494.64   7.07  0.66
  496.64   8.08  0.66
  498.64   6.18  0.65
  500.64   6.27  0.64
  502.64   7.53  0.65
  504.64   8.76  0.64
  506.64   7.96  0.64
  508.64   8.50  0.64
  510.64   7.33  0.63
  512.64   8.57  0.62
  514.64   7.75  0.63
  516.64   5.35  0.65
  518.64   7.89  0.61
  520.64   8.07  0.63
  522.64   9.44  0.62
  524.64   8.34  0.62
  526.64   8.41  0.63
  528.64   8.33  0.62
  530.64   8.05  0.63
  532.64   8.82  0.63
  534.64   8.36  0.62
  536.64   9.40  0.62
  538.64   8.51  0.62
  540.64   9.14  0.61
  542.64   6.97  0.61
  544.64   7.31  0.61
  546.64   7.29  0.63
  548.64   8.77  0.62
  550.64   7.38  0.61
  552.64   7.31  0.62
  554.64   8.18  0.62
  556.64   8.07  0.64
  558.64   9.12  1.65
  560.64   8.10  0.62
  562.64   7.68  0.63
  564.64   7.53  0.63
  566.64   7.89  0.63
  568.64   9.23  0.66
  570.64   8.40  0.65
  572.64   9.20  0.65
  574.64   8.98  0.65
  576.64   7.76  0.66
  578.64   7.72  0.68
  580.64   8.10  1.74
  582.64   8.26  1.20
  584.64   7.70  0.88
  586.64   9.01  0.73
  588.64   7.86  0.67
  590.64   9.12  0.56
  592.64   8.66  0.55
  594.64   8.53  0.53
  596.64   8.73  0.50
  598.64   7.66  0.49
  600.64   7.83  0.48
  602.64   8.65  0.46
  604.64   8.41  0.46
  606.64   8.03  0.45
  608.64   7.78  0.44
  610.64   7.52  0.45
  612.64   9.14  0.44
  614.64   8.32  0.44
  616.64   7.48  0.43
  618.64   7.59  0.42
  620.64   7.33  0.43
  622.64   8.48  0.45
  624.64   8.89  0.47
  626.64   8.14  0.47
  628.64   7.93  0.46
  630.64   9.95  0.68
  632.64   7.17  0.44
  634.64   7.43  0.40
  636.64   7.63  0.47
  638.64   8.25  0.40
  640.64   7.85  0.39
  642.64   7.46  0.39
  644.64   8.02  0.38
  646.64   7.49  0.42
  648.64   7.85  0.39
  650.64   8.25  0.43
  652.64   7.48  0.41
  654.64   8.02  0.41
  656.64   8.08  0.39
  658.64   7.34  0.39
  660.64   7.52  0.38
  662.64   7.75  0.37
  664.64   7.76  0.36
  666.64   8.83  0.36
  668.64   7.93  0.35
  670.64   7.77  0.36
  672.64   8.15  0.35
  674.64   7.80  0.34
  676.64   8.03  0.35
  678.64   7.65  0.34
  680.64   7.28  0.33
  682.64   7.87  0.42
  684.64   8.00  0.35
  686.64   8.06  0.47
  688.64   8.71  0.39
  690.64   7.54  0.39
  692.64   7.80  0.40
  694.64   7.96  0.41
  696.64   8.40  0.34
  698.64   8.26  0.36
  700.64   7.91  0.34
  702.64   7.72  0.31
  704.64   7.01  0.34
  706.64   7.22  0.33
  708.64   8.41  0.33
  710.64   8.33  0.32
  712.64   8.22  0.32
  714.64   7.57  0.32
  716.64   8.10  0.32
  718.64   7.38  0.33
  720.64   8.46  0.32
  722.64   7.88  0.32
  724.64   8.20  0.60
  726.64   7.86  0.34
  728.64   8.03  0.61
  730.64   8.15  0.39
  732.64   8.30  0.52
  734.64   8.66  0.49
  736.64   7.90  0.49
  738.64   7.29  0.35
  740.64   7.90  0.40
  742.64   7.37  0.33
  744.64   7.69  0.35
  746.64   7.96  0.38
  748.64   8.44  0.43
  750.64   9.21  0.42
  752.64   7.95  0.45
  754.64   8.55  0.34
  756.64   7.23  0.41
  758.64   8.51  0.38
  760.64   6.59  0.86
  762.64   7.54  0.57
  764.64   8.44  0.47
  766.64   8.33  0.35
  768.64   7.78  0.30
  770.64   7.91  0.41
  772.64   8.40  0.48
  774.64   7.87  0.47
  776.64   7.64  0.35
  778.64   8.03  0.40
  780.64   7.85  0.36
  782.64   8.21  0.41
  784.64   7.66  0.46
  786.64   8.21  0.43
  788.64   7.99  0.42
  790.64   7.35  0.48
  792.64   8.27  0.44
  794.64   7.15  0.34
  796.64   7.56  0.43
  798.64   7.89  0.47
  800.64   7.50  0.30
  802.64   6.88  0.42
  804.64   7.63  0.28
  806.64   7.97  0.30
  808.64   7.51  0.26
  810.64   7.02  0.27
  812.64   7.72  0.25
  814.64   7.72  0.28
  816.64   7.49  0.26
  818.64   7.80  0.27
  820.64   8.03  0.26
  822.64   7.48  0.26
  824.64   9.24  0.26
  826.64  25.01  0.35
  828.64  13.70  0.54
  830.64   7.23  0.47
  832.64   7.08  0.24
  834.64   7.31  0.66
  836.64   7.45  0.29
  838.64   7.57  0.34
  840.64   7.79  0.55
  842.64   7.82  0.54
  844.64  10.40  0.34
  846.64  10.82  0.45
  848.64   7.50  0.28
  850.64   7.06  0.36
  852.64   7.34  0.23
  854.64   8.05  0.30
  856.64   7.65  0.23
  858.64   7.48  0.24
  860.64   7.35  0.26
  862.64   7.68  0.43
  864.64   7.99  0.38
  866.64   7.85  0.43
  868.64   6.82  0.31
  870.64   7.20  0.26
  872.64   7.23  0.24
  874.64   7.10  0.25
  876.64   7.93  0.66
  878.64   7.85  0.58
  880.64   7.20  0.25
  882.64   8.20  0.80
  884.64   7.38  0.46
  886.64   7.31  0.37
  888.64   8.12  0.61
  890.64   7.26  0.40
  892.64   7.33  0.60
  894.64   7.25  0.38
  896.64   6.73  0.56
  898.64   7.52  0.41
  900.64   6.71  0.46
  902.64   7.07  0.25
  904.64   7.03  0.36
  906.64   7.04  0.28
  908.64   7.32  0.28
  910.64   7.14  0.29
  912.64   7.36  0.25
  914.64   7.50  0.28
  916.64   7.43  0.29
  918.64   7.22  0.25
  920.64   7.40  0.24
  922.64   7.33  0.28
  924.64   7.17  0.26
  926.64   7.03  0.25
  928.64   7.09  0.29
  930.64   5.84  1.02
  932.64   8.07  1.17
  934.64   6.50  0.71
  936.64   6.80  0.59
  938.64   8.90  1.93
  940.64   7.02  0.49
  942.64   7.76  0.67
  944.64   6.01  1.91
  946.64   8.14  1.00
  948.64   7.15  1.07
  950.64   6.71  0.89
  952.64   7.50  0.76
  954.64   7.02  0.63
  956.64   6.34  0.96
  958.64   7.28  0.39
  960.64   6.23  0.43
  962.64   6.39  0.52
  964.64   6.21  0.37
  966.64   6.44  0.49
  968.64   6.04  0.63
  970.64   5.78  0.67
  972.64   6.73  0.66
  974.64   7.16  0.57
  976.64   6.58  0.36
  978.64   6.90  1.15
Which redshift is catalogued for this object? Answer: 0.258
